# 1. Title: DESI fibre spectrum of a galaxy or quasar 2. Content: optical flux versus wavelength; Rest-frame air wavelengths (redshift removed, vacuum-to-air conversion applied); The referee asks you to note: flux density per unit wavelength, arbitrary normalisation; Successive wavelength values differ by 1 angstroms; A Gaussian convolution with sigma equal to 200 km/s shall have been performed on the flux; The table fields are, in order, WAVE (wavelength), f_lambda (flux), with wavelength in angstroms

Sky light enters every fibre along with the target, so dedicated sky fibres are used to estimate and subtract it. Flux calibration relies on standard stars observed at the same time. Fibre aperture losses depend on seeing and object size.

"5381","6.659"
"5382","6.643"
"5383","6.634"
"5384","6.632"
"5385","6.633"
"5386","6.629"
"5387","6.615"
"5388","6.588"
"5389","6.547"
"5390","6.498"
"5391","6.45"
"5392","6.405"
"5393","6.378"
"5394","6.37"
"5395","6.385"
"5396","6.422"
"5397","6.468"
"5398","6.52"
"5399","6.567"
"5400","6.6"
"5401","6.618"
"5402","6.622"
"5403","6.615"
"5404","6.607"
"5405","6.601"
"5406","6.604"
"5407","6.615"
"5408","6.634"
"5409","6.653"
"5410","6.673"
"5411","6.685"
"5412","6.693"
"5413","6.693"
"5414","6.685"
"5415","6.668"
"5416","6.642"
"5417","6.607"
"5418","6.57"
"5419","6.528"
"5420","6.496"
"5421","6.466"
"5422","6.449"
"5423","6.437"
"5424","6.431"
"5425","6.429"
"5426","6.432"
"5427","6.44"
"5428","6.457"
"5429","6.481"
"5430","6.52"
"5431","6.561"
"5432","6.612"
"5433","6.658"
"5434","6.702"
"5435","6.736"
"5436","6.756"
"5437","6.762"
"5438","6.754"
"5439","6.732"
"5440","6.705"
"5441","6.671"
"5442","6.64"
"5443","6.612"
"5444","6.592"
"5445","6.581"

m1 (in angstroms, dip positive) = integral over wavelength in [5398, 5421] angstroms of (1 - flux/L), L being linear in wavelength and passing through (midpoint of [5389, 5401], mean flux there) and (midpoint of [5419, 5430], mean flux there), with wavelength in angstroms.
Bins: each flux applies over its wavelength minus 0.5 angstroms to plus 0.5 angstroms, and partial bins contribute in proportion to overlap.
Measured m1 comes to -0.5 angstroms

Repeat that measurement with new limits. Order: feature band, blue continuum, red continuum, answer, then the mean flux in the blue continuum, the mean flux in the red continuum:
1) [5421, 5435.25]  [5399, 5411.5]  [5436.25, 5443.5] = 0.3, 6.62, 6.7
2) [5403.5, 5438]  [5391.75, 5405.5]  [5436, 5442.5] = 0.2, 6.51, 6.71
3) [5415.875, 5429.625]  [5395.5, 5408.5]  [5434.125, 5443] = 0.3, 6.58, 6.71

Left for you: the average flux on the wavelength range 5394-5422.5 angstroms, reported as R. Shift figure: 6.58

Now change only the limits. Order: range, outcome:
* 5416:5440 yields 6.57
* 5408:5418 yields 6.66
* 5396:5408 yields 6.58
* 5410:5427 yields 6.56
